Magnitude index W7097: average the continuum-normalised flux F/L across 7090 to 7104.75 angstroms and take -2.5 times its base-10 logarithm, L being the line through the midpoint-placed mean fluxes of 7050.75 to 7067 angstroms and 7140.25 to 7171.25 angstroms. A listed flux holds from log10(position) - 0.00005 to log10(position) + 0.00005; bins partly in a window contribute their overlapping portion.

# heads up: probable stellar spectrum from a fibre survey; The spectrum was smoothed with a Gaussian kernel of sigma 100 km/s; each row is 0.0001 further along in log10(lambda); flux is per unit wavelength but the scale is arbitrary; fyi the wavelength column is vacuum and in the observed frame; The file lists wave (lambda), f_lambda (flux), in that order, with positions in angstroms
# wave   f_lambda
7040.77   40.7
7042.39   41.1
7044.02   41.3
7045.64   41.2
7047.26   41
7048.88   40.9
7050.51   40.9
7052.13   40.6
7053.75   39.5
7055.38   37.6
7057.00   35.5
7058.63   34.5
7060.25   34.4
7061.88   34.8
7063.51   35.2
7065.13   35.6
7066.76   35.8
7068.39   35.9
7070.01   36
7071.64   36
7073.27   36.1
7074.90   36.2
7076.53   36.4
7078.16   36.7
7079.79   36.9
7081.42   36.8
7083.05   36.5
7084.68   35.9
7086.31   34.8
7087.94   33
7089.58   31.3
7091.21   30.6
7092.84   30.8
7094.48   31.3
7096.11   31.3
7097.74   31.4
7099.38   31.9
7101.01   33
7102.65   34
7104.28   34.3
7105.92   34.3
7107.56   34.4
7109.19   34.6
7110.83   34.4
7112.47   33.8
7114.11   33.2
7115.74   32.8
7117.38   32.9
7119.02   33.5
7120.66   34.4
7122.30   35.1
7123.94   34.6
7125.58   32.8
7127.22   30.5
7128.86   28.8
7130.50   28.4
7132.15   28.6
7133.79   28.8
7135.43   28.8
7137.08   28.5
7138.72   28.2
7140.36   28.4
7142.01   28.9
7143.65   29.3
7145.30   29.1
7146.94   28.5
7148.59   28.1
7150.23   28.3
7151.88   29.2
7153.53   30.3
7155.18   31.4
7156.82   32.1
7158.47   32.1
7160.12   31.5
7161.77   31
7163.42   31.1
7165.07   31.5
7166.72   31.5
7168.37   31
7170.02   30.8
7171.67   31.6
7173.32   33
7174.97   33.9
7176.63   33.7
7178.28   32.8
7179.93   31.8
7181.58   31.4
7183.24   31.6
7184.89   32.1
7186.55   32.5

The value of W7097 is 0.07 mag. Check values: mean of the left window 36.5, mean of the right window 30.3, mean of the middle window 32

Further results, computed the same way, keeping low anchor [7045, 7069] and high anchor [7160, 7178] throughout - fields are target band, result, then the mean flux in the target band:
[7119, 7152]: 0.12 mag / 30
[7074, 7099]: 0.07 mag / 34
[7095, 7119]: 0.05 mag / 33.3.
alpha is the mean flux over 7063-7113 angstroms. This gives 34.4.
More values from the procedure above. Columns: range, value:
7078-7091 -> 34.9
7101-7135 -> 32.7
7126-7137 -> 29.1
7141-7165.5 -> 30.1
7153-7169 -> 31.4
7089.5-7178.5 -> 31.5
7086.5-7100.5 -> 31.6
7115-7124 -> 33.8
